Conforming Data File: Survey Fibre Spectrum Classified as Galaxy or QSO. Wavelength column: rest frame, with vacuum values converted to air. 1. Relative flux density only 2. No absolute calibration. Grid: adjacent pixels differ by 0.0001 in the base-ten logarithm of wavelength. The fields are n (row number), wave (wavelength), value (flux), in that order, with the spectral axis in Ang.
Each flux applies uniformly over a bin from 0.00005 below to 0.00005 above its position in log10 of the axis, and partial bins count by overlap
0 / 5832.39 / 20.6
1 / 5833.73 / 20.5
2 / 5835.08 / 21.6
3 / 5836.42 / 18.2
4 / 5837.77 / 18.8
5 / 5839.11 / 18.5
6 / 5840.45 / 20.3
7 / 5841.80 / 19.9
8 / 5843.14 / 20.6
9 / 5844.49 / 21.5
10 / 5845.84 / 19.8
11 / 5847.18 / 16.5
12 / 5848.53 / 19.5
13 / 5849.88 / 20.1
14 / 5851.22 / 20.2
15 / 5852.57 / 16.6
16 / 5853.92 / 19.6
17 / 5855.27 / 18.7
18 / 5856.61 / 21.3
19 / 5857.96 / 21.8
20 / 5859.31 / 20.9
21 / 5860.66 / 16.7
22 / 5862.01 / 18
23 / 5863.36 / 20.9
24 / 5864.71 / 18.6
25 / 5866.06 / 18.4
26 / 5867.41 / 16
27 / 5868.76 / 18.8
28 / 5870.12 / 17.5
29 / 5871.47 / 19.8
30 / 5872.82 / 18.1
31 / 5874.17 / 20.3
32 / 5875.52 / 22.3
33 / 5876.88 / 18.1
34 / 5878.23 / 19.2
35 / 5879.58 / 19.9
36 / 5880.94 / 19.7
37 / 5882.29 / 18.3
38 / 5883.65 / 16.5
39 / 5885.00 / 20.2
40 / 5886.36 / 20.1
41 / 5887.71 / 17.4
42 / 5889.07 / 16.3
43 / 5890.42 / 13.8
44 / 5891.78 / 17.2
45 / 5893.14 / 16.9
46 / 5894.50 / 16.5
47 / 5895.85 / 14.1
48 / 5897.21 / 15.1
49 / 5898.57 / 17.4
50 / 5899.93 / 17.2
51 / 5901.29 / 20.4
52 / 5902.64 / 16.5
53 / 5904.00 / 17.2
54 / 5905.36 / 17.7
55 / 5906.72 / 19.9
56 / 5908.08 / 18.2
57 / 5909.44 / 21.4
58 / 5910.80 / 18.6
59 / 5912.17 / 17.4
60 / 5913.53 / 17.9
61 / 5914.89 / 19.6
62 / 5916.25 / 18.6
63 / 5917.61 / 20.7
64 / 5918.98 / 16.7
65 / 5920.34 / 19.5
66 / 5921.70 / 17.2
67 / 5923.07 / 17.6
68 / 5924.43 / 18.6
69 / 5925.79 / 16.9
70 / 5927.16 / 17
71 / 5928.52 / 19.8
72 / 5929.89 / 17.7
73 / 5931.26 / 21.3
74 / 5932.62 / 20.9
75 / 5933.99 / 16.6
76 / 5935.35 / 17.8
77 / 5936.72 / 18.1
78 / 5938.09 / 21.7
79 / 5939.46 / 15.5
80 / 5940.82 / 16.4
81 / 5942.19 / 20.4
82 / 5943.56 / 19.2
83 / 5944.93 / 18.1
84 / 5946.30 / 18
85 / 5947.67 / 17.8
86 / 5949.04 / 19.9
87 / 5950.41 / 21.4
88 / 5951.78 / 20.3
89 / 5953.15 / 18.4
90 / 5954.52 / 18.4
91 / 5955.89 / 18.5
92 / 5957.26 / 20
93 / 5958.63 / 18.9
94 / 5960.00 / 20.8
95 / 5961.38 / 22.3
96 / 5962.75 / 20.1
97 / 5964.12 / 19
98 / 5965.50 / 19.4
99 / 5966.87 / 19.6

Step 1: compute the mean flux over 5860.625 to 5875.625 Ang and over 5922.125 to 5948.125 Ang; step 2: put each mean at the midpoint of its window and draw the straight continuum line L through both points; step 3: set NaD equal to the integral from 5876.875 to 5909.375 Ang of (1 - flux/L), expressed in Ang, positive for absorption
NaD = 1.6 Ang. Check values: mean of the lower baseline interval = 18.7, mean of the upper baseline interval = 18.4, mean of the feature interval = 17.7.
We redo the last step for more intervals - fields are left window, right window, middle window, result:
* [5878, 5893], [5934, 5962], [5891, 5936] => 1.0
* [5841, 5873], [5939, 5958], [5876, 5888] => 0.1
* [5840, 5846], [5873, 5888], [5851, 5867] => 0.6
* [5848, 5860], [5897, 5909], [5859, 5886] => 0.3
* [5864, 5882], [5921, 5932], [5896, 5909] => 0.7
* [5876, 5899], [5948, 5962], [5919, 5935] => 0.4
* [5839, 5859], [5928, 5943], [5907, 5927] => 0.5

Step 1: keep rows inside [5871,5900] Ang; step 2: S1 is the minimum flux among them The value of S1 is 13.8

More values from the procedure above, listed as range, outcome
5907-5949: 15.5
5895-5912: 14.1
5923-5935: 16.6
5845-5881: 16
